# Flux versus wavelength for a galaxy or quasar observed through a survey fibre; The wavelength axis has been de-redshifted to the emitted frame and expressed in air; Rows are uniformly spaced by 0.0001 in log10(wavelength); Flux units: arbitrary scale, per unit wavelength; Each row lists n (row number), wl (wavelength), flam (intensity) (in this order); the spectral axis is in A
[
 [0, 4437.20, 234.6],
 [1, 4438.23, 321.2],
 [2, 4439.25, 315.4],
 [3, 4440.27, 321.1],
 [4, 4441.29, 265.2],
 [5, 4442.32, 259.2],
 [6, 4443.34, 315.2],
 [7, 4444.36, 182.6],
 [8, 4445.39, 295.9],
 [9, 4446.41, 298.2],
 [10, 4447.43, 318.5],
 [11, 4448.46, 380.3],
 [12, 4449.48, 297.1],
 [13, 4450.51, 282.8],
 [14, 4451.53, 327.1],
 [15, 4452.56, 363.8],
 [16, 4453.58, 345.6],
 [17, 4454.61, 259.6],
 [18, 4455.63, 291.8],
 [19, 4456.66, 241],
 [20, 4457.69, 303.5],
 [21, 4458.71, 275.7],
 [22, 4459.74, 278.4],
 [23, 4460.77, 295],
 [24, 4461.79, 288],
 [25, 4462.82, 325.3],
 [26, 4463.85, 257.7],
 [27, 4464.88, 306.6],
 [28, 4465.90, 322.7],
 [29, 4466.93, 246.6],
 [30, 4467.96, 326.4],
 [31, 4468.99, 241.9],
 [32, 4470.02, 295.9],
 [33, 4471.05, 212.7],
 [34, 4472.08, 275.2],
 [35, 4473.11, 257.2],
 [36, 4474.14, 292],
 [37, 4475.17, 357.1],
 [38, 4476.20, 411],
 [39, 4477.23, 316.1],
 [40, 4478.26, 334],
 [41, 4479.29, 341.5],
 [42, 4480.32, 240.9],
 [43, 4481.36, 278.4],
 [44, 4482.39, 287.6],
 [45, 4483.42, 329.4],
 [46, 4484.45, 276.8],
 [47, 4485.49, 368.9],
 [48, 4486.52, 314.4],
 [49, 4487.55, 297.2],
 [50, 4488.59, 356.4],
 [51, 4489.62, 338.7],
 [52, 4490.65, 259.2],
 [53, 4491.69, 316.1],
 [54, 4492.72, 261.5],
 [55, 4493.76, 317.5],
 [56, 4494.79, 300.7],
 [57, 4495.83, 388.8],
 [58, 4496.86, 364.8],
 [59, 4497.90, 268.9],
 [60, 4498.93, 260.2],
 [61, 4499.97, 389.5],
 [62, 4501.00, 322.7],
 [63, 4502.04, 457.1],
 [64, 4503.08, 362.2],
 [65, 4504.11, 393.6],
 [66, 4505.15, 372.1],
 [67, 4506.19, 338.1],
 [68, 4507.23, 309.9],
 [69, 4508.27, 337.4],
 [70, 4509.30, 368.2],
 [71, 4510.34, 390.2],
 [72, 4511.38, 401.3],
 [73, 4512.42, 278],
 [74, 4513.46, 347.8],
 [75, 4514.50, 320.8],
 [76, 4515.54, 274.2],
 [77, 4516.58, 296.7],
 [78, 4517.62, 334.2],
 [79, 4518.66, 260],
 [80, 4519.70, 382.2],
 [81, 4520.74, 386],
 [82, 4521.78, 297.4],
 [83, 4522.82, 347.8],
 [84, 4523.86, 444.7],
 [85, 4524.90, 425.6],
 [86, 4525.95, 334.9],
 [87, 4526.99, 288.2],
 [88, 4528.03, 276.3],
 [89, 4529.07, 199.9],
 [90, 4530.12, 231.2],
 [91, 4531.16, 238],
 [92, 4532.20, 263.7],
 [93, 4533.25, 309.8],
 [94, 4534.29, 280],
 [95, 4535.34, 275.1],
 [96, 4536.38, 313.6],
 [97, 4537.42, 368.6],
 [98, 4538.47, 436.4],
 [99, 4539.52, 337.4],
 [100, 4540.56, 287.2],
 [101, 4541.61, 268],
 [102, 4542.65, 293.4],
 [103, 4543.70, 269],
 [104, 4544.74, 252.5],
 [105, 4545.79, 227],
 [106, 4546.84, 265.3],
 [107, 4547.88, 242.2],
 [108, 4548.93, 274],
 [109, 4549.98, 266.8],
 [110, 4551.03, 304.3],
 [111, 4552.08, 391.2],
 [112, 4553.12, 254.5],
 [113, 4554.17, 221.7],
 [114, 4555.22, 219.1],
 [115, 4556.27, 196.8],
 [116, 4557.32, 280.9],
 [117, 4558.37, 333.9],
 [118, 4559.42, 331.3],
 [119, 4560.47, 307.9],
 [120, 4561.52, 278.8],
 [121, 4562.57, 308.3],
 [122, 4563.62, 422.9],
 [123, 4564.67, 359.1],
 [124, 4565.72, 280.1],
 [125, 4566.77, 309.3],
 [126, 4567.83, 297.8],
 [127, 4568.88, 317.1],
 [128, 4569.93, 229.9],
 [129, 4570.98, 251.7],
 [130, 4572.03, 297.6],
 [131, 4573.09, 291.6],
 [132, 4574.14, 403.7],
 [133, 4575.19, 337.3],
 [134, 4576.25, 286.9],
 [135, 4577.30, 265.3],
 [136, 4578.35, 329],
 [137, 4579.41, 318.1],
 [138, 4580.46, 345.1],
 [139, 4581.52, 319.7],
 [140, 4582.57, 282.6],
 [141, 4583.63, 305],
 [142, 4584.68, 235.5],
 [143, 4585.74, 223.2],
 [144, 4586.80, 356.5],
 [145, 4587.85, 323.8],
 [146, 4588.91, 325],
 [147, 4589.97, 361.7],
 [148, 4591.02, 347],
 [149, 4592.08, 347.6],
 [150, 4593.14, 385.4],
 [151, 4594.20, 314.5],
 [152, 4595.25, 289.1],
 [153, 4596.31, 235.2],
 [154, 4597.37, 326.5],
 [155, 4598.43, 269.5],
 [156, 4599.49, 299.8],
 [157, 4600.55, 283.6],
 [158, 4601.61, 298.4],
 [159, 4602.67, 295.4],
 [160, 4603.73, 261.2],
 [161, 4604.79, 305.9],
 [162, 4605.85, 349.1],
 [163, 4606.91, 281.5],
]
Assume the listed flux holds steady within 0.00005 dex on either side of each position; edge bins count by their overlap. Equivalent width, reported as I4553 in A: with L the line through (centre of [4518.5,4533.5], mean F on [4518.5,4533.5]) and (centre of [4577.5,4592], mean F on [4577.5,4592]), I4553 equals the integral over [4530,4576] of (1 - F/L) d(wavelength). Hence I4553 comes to 2.8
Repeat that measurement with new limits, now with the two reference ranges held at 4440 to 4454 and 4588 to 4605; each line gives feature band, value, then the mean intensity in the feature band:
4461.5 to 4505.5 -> -1.43 A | 315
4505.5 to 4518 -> -1.13 A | 333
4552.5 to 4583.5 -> 0.86 A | 300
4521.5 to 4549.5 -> 0.81 A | 298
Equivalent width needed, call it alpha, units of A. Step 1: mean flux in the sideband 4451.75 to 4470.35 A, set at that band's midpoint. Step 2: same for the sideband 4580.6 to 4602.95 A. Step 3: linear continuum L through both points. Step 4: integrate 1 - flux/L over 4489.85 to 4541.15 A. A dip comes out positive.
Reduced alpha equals -4.84 A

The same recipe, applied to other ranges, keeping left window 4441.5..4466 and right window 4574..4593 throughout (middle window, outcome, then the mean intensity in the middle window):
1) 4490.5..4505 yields -1.58 A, 336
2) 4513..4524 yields -0.92 A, 332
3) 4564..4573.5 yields 0.60 A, 295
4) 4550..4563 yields 1.15 A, 285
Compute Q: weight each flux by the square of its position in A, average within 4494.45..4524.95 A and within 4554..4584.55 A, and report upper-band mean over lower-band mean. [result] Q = 0.89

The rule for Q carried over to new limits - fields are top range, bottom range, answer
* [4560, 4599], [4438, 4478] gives 1.10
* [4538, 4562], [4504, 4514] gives 0.82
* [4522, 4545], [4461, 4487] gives 1.05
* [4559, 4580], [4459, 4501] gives 1.06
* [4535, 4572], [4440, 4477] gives 1.04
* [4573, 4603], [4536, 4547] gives 1.05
